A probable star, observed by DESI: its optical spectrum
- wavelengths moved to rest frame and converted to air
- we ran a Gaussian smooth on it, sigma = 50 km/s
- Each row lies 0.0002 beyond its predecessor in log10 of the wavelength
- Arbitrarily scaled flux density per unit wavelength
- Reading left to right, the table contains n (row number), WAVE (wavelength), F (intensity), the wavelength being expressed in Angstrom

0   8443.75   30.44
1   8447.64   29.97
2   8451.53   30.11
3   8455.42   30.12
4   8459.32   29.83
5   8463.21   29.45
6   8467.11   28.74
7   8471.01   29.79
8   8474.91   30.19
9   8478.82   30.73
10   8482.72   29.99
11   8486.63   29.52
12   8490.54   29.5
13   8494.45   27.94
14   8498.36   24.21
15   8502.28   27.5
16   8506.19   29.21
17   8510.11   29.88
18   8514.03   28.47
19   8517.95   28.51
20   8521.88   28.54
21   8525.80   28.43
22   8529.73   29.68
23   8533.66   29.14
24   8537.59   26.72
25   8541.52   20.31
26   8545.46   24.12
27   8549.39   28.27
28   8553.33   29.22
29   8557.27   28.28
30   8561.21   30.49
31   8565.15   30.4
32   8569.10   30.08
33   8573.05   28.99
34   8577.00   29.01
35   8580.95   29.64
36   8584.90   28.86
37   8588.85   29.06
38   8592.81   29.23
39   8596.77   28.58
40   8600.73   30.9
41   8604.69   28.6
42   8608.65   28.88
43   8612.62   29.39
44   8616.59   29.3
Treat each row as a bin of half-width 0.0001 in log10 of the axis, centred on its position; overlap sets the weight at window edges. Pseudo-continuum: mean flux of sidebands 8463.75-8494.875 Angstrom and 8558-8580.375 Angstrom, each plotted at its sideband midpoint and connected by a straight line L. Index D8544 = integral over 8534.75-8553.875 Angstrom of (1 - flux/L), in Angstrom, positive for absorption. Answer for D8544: 2.6 Angstrom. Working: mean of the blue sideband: 29.6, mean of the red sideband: 29.7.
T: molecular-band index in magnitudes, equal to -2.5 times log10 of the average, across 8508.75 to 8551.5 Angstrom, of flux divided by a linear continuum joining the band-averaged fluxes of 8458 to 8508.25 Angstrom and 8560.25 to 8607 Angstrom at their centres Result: 0.07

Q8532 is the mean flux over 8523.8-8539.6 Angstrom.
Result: 28.5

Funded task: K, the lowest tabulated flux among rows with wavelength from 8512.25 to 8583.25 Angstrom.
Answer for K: 20.31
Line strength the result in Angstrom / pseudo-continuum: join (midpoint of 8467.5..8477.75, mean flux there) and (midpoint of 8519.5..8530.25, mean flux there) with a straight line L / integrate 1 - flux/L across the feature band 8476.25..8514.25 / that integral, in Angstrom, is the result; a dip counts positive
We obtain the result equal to 0.8 Angstrom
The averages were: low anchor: 29.9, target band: 28.7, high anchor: 28.8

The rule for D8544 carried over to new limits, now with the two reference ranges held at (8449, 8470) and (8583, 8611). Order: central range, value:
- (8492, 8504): 1.17 Angstrom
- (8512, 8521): 0.29 Angstrom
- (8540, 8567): 1.77 Angstrom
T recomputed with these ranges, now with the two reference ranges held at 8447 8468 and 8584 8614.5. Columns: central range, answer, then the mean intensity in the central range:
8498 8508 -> 0.083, 27.4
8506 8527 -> 0.026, 28.8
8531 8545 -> 0.158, 25.5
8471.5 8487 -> -0.017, 30.1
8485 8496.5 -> 0.025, 28.9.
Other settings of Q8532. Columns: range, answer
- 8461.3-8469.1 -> 29.1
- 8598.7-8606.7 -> 29.8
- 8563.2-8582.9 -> 29.6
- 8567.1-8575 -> 29.5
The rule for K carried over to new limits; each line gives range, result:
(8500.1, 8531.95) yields 27.5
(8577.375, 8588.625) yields 28.86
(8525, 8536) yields 28.43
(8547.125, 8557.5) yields 28.27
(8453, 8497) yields 27.94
